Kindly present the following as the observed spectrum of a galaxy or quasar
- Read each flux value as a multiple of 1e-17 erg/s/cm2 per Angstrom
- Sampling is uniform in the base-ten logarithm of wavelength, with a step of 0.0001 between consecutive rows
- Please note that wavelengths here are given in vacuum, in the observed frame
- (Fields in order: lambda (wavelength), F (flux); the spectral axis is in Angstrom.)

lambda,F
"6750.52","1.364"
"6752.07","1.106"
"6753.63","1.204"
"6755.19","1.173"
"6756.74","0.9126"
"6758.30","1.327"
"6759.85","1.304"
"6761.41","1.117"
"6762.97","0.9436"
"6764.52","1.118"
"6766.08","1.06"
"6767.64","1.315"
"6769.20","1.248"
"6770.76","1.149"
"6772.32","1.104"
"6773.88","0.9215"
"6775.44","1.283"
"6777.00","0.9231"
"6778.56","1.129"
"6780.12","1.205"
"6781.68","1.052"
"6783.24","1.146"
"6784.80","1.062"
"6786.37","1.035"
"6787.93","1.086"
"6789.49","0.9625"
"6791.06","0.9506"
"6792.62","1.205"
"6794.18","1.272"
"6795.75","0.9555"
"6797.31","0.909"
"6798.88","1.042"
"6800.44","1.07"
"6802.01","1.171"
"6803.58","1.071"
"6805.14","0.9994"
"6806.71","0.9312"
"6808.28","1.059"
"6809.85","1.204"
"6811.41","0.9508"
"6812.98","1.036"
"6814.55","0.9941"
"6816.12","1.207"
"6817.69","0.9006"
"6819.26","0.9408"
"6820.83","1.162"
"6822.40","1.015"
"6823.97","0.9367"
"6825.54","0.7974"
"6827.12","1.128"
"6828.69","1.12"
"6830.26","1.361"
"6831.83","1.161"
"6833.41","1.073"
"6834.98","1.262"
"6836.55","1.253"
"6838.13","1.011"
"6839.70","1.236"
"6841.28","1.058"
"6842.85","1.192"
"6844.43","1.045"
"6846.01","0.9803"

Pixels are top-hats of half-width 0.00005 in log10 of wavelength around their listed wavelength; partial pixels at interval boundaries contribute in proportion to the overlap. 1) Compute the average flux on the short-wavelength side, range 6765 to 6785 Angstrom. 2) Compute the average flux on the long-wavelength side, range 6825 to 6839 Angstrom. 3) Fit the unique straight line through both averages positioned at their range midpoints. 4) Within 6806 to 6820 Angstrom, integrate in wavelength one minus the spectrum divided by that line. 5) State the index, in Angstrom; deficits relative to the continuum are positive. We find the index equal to 1.3 Angstrom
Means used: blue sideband 1.12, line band 1.03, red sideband 1.14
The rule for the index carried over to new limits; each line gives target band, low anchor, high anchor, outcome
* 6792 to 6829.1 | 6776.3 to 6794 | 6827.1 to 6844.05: 2.6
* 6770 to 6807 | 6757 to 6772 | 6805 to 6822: 1.1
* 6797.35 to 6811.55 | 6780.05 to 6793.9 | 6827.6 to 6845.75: 0.7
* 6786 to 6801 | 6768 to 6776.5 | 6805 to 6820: 0.4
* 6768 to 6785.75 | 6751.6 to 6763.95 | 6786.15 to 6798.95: -0.5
